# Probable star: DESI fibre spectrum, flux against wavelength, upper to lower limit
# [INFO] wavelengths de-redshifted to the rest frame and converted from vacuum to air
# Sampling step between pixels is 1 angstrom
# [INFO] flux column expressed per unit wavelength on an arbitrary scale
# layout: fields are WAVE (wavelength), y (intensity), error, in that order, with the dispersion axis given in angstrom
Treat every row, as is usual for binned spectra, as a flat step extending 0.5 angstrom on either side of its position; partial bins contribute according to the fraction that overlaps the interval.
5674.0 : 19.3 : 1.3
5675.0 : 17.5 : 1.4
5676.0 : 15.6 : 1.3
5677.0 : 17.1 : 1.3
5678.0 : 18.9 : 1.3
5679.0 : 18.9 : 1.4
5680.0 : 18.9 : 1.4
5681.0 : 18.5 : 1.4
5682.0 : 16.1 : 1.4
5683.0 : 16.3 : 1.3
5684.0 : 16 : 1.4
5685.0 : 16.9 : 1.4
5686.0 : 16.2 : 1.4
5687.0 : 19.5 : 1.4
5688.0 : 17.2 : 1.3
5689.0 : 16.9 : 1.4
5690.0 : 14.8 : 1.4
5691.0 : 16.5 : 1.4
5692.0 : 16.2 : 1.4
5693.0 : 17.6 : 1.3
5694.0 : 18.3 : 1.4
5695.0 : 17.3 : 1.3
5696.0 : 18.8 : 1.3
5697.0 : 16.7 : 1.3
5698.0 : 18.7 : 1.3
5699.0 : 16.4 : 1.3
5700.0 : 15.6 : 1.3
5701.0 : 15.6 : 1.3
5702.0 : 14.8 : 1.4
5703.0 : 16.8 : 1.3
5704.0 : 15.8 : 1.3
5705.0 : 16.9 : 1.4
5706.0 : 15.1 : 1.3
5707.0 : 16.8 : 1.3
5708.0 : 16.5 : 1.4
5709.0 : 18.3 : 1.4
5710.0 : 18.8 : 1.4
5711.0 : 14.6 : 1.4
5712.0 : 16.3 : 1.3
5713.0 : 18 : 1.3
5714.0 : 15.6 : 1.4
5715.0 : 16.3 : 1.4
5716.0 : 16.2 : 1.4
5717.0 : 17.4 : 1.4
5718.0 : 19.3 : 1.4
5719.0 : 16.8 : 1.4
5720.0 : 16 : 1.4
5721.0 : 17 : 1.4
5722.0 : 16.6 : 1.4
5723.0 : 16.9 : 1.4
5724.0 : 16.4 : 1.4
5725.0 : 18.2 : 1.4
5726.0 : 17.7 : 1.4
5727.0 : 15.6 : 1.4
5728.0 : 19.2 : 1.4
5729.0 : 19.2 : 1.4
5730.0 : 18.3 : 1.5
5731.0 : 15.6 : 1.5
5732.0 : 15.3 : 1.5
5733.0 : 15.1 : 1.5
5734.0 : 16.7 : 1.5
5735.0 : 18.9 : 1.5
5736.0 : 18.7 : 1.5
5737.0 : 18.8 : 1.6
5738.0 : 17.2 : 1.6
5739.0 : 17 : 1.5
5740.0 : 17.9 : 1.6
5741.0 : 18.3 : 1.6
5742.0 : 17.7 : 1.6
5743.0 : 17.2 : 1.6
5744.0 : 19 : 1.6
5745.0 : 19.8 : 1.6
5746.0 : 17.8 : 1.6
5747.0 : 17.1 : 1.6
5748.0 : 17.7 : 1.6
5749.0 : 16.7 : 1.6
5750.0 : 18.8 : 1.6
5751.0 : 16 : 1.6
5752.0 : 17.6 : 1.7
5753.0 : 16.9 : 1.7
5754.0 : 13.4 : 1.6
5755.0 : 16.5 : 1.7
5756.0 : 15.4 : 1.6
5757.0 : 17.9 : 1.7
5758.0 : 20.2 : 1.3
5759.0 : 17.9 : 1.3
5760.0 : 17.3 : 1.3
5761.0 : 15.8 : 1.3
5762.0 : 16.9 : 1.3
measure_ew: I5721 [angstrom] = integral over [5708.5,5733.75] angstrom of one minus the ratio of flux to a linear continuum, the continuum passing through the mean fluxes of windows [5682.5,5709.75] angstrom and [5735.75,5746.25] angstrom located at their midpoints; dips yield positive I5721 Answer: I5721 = 0.8 angstrom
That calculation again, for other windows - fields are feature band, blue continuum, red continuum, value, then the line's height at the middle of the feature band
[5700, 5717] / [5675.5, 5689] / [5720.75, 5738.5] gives 0.91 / 17.3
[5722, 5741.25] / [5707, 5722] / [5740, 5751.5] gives 0.03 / 17.4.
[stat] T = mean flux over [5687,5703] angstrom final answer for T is 16.8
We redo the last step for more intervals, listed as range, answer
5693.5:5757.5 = 17.1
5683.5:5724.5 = 16.8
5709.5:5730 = 17.1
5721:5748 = 17.5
